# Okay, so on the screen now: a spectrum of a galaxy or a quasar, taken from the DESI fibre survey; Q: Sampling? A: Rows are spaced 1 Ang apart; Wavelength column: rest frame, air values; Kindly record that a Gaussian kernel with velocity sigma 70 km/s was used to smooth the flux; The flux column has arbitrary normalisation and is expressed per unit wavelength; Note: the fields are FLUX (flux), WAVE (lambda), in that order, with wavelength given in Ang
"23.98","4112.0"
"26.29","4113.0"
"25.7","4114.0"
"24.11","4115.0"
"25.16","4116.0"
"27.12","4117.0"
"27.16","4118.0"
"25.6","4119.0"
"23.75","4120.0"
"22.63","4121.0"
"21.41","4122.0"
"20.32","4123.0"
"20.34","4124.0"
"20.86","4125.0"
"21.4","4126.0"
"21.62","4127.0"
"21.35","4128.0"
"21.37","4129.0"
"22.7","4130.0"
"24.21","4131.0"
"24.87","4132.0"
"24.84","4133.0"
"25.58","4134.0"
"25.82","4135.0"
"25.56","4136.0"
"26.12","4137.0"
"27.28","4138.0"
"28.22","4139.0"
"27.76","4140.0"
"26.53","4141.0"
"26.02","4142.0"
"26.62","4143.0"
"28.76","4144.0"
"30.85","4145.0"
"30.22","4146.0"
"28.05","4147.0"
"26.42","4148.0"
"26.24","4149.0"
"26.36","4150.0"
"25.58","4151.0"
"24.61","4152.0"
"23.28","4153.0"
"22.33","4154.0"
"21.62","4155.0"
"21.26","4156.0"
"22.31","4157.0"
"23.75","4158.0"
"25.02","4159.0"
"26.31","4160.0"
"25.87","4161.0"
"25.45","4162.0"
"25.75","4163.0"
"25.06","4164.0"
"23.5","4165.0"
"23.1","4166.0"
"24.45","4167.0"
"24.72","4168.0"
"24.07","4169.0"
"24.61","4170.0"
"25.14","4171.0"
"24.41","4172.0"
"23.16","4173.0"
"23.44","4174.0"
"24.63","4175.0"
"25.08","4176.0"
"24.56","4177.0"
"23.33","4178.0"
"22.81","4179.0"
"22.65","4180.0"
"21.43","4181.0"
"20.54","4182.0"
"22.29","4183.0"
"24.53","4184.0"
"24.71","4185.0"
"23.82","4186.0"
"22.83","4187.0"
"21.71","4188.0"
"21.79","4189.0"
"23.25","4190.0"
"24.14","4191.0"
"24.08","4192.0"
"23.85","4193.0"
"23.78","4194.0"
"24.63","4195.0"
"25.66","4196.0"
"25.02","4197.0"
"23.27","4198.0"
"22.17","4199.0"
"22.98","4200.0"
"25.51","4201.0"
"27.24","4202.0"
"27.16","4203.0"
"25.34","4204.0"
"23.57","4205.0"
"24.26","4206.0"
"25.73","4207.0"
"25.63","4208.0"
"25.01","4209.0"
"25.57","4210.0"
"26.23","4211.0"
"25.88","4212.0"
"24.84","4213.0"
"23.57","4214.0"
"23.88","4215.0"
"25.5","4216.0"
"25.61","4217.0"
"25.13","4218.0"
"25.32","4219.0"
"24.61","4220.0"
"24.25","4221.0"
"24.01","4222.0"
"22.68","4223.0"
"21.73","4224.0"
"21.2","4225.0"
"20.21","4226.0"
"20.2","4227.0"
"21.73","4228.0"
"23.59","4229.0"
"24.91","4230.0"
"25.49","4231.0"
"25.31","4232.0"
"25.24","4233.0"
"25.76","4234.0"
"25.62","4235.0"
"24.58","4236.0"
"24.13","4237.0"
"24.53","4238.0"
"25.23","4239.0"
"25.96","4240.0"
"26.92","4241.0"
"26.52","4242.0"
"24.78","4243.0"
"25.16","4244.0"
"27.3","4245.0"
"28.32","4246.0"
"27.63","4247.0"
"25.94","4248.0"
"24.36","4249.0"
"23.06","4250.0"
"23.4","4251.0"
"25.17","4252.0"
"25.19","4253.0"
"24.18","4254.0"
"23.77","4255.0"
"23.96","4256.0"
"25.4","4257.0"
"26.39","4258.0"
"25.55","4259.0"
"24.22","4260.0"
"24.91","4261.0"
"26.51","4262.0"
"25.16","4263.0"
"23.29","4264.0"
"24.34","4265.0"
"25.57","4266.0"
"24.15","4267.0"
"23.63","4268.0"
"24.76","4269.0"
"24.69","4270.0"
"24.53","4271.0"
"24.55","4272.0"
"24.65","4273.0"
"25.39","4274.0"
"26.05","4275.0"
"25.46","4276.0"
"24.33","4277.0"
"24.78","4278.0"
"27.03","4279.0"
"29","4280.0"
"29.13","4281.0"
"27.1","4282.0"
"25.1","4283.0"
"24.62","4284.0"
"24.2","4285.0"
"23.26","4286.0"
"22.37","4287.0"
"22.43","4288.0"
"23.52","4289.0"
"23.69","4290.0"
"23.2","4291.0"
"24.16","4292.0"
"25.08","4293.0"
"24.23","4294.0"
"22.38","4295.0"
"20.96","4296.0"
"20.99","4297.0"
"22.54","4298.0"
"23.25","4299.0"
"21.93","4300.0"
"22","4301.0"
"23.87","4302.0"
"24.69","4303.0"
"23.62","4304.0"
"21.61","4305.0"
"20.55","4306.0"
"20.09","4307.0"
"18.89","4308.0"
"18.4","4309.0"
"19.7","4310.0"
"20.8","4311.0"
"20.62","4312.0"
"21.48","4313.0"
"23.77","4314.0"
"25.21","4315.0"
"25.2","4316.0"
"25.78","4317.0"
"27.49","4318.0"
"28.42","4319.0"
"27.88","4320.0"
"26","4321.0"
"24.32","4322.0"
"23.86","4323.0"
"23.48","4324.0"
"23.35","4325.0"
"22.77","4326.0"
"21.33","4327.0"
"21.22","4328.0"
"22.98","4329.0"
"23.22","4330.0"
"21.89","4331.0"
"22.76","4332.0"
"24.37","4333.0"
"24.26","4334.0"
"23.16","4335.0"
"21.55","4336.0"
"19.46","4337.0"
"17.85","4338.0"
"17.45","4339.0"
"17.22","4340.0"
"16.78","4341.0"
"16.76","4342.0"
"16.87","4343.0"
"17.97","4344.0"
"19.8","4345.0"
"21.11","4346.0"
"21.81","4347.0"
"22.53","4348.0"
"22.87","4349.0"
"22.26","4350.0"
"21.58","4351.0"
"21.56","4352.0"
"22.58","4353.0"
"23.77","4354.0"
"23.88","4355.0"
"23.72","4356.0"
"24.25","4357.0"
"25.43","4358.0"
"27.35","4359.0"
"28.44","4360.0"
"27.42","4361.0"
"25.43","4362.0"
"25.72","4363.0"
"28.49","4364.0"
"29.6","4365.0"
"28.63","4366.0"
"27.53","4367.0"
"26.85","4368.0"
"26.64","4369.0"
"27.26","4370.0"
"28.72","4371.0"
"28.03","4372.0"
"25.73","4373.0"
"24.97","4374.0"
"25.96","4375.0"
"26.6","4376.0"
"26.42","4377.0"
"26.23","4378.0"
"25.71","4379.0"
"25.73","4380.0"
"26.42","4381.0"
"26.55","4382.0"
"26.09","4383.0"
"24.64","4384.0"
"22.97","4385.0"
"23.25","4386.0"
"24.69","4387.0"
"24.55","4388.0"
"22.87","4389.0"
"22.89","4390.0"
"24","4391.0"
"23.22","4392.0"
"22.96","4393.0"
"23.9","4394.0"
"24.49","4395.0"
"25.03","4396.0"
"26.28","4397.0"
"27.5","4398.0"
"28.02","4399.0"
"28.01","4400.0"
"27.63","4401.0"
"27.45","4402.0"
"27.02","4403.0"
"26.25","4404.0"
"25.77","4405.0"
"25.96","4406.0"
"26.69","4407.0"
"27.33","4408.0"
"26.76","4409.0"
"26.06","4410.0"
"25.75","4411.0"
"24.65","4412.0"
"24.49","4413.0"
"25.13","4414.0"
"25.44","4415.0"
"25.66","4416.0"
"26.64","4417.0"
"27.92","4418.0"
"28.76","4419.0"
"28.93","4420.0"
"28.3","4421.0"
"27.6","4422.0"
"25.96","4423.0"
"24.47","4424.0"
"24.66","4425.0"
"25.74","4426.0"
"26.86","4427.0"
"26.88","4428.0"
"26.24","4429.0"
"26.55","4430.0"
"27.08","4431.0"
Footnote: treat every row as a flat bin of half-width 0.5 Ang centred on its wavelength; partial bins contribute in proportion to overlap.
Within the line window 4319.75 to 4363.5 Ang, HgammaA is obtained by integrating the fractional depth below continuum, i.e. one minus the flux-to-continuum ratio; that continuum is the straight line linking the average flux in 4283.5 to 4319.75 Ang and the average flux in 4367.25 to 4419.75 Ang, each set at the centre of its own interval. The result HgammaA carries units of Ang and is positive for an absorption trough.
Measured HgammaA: 3.2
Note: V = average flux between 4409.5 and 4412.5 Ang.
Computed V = 25.5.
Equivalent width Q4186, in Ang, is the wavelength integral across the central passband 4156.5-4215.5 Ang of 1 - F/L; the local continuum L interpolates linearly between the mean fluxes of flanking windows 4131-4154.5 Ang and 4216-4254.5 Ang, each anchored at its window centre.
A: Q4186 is 3.07 Ang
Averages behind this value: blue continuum 26.4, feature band 24.2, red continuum 24.6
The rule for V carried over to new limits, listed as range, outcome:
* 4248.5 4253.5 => 24.2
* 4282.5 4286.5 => 24.3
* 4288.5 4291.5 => 23.5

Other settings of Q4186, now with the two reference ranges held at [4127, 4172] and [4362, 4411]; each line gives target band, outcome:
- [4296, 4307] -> 1.5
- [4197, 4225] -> 0.8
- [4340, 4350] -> 2.4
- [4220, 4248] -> 1.0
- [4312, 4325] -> 0.4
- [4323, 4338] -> 2.0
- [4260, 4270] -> 0.4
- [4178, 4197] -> 1.5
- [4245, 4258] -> 0.2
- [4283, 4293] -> 0.8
